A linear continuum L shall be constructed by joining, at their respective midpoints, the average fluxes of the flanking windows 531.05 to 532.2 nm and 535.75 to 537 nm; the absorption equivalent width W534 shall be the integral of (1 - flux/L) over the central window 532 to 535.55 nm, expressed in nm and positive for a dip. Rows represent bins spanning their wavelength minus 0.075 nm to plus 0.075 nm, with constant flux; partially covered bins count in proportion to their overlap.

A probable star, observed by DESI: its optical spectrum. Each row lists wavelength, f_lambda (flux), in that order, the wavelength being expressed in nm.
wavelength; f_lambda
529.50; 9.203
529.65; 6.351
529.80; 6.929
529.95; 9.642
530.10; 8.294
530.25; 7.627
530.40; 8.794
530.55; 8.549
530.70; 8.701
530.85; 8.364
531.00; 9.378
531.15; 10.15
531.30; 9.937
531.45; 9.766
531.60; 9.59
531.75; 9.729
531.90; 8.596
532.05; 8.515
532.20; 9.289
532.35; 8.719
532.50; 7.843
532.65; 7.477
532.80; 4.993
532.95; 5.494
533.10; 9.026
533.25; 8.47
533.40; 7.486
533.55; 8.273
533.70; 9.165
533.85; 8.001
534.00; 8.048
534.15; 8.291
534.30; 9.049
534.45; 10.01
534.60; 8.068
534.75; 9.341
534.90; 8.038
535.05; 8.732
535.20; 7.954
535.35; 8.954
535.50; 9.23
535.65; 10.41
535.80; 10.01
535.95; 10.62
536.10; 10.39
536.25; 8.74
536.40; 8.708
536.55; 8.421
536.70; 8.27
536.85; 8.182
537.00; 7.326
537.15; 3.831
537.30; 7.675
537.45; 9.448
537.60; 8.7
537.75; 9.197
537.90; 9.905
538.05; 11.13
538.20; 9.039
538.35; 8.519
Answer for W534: 0.384 nm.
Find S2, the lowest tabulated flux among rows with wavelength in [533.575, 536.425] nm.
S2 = 7.954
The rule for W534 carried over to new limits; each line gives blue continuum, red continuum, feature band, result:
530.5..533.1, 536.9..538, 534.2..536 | -0.19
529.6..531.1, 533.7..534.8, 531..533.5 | 0.01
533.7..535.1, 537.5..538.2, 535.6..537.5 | 0.14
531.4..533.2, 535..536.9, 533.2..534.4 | 0.03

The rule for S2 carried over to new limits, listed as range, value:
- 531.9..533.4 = 4.993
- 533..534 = 7.486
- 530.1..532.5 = 7.627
